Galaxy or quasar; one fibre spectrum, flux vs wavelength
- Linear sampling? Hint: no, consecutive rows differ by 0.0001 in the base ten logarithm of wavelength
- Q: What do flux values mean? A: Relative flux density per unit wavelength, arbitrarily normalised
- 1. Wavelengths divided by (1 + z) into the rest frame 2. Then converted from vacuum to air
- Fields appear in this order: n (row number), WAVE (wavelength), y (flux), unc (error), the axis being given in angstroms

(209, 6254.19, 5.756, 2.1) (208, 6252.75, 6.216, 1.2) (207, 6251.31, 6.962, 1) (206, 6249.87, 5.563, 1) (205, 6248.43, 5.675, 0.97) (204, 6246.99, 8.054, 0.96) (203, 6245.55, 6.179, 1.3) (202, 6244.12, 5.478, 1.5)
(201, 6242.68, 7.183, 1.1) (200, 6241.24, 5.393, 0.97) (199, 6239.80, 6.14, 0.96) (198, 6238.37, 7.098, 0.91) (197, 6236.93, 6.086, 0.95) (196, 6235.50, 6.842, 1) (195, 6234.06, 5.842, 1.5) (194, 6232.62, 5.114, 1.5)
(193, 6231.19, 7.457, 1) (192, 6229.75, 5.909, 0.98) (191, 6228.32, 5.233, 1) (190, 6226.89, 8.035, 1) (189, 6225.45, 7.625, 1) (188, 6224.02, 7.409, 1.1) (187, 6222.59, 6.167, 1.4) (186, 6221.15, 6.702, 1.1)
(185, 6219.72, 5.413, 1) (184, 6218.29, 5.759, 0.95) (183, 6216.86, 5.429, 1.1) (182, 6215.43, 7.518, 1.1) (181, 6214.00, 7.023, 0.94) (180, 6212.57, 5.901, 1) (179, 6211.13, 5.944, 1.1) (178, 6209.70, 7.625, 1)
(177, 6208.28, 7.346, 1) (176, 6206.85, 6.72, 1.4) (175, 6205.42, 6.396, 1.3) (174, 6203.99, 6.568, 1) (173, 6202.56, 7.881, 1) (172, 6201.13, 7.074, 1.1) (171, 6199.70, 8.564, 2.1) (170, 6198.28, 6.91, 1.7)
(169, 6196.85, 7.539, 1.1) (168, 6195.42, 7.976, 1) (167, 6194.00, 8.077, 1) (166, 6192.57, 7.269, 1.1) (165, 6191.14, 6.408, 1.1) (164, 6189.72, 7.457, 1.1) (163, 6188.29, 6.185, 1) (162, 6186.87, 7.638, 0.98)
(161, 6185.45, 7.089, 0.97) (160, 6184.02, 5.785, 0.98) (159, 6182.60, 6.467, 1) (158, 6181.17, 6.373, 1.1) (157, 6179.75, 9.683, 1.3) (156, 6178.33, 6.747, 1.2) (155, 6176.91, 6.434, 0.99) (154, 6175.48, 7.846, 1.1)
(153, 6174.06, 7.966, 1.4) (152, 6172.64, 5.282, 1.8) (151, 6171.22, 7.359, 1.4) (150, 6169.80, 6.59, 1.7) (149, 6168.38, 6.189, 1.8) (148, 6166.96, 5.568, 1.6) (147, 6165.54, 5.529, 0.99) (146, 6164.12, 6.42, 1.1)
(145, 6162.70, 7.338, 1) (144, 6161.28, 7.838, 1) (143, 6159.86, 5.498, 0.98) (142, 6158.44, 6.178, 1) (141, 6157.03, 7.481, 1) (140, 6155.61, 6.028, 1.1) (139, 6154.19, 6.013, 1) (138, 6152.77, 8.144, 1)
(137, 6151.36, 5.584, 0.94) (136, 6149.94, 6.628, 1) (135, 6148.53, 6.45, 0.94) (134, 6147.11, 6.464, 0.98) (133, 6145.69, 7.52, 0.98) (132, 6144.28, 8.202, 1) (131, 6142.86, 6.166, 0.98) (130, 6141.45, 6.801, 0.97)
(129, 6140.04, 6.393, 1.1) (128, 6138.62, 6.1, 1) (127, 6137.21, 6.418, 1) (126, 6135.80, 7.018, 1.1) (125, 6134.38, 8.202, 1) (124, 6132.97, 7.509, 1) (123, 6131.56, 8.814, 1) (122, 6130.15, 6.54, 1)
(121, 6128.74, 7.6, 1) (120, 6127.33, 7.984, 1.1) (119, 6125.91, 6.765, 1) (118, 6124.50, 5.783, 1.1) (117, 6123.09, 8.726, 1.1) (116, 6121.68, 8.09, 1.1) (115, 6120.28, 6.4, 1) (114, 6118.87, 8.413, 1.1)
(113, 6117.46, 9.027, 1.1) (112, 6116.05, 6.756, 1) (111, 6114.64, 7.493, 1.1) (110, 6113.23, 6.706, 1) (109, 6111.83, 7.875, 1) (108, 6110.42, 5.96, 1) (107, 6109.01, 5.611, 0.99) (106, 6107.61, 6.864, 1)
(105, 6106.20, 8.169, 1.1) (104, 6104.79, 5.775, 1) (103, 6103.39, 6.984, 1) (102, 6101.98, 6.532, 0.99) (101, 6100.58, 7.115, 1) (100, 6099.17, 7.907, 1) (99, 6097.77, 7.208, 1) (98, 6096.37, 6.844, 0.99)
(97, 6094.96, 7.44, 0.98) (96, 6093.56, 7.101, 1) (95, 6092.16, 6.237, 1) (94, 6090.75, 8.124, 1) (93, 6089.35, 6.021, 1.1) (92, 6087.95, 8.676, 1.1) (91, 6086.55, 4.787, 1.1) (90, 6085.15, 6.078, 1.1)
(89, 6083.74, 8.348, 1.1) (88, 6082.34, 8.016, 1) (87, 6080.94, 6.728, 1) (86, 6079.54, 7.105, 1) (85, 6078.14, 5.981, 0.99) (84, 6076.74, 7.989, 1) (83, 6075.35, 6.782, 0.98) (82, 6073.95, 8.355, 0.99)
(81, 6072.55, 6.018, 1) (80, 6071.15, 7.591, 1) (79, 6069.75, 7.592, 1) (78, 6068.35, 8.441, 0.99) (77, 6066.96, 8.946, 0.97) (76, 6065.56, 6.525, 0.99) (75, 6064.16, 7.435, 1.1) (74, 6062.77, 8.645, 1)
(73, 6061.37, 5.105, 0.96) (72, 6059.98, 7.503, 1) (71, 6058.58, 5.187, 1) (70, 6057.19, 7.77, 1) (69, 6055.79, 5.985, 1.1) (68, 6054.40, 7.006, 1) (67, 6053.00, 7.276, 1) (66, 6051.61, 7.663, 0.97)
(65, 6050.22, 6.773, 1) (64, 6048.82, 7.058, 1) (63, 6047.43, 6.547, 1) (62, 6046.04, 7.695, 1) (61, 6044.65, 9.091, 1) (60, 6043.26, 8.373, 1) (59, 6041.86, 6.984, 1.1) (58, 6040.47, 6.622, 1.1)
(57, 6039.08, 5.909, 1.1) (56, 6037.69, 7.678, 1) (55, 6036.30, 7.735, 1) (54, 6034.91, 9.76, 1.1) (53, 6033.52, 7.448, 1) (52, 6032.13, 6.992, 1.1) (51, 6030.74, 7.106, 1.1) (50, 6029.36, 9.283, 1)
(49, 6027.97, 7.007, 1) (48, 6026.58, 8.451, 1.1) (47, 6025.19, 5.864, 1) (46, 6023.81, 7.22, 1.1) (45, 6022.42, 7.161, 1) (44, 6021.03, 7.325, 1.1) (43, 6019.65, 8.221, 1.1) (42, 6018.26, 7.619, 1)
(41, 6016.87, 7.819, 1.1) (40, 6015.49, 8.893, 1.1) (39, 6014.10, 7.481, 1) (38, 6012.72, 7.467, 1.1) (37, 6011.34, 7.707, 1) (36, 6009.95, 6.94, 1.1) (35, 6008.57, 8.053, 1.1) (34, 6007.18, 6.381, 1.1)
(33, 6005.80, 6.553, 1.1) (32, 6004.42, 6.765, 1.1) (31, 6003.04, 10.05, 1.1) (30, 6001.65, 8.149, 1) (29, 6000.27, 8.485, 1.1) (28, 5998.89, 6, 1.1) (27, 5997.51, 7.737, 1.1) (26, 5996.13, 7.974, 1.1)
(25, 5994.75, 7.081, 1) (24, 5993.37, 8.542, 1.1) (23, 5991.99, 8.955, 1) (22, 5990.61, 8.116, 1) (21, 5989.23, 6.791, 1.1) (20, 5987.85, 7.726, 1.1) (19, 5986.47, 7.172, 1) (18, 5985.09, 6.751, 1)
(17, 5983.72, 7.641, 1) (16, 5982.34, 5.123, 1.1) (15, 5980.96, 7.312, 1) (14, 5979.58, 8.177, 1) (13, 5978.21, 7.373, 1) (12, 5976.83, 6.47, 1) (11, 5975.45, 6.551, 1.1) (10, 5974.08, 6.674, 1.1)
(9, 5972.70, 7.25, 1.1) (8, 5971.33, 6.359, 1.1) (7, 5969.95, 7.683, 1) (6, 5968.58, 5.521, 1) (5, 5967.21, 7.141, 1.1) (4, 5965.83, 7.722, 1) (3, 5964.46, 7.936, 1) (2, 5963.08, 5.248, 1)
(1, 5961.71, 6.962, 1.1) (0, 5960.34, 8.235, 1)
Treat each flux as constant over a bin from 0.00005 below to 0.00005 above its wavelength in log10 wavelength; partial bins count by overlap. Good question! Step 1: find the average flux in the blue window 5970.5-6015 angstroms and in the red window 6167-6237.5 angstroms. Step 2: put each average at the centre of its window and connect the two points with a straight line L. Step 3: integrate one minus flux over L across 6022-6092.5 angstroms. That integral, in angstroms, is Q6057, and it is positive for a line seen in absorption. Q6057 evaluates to -0.6 angstroms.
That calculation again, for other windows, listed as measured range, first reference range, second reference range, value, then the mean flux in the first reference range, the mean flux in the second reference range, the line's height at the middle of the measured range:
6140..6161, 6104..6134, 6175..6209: 1.7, 7.29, 7.18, 7.24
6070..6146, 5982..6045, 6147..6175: -2.6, 7.57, 6.54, 6.91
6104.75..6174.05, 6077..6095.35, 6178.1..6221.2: 0.5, 6.99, 6.96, 6.97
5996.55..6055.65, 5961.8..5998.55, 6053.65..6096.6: -3.1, 7.18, 7.11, 7.15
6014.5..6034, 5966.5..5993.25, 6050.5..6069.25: -1.2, 7.12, 7.19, 7.16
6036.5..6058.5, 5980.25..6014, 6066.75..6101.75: 0.4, 7.48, 7.22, 7.33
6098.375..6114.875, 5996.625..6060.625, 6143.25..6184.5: 0.3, 7.45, 6.75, 7.04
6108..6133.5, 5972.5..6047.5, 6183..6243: -0.9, 7.51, 6.75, 7.09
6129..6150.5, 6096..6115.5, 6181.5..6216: -0.2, 6.93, 7.05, 6.97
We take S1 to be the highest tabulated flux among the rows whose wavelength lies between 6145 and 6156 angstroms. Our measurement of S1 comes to 8.144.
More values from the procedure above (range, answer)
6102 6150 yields 9.027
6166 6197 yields 9.683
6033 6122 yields 9.76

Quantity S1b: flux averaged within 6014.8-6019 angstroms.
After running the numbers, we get 8.1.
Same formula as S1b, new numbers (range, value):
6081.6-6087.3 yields 6.82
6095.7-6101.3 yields 7.28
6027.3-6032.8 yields 7.61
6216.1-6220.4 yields 5.56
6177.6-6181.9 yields 7.6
